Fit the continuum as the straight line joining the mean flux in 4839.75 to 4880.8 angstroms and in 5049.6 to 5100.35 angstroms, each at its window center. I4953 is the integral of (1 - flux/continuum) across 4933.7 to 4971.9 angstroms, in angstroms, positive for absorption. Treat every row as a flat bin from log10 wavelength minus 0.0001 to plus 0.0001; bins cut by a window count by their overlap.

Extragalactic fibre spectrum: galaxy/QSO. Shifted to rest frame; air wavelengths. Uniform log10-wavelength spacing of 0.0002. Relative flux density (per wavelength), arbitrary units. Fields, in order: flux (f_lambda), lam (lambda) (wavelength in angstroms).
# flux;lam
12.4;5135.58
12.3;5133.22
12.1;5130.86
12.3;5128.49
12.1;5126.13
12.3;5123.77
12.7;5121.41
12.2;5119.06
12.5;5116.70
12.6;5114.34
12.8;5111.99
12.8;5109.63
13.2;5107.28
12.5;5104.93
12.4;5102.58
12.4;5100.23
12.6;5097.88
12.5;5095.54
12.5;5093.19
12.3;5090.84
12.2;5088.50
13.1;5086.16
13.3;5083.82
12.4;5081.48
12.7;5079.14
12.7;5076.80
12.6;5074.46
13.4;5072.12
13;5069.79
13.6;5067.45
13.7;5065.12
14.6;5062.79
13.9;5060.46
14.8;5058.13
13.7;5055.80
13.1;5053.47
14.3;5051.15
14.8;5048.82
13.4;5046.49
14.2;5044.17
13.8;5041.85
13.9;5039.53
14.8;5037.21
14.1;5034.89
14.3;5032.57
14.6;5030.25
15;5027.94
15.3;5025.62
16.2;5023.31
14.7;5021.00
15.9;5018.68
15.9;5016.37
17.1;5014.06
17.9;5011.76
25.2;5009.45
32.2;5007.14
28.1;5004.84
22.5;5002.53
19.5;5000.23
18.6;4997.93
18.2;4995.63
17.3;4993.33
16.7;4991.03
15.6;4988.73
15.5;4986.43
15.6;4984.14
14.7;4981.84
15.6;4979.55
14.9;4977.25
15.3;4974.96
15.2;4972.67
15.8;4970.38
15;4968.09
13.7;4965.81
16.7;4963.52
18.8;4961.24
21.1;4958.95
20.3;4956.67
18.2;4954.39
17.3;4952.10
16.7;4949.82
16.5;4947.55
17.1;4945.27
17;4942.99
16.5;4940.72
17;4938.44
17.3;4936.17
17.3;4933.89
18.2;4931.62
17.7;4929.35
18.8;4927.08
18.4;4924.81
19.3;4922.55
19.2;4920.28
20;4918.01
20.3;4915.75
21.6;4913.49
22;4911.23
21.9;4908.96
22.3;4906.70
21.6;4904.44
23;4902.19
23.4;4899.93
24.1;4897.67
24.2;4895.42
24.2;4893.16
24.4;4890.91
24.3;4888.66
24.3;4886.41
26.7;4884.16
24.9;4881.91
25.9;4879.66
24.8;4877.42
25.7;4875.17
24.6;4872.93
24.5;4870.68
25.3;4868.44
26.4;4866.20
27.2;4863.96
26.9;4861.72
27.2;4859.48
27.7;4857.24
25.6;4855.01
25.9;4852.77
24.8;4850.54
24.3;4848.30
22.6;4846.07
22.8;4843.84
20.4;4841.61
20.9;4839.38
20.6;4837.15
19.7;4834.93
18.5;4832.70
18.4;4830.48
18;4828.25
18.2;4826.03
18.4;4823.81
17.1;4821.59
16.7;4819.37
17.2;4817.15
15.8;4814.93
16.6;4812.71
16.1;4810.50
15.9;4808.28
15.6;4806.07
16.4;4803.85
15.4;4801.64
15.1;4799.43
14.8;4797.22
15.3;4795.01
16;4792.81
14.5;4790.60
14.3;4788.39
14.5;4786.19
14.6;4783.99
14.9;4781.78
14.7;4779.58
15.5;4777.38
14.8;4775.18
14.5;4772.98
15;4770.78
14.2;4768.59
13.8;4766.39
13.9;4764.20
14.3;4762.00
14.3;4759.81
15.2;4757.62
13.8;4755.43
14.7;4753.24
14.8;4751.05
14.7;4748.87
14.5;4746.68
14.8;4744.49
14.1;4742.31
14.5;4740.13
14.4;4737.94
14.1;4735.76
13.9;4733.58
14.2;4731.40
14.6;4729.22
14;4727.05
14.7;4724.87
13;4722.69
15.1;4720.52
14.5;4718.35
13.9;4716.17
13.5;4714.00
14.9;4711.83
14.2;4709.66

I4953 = 5.3 angstroms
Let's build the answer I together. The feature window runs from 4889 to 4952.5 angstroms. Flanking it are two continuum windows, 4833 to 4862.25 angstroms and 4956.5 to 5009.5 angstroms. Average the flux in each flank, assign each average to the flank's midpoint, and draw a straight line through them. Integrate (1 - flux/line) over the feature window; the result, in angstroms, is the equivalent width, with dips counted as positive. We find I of 2.5 angstroms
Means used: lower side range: 23.6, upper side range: 18.3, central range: 20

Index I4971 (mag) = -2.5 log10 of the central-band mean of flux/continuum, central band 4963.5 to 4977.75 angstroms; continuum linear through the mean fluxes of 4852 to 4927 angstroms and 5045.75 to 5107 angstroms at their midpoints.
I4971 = 0.26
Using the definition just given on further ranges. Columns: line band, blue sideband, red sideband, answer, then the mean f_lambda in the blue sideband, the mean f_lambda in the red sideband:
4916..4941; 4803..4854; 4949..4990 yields -0.06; 19.2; 16.4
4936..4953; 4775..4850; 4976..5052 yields 0.01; 17.3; 17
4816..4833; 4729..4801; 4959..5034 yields -0.16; 14.6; 17.5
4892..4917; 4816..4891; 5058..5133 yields -0.09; 23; 12.8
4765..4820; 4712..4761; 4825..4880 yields 0.22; 14.3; 23.5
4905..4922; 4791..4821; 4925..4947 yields -0.22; 15.9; 17.4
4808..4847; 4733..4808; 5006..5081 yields -0.25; 14.7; 15.3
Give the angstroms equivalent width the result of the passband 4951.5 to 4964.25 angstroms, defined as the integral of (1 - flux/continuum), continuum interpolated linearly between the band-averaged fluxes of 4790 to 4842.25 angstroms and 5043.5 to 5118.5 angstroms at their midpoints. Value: -3.28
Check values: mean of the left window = 17.2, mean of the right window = 13.1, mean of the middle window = 18.9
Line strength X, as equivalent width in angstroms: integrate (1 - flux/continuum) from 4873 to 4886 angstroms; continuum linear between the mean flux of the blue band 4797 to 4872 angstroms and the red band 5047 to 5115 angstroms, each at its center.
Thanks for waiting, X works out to -4.2 angstroms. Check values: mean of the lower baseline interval 20.6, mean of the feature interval 25.5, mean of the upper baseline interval 13.1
